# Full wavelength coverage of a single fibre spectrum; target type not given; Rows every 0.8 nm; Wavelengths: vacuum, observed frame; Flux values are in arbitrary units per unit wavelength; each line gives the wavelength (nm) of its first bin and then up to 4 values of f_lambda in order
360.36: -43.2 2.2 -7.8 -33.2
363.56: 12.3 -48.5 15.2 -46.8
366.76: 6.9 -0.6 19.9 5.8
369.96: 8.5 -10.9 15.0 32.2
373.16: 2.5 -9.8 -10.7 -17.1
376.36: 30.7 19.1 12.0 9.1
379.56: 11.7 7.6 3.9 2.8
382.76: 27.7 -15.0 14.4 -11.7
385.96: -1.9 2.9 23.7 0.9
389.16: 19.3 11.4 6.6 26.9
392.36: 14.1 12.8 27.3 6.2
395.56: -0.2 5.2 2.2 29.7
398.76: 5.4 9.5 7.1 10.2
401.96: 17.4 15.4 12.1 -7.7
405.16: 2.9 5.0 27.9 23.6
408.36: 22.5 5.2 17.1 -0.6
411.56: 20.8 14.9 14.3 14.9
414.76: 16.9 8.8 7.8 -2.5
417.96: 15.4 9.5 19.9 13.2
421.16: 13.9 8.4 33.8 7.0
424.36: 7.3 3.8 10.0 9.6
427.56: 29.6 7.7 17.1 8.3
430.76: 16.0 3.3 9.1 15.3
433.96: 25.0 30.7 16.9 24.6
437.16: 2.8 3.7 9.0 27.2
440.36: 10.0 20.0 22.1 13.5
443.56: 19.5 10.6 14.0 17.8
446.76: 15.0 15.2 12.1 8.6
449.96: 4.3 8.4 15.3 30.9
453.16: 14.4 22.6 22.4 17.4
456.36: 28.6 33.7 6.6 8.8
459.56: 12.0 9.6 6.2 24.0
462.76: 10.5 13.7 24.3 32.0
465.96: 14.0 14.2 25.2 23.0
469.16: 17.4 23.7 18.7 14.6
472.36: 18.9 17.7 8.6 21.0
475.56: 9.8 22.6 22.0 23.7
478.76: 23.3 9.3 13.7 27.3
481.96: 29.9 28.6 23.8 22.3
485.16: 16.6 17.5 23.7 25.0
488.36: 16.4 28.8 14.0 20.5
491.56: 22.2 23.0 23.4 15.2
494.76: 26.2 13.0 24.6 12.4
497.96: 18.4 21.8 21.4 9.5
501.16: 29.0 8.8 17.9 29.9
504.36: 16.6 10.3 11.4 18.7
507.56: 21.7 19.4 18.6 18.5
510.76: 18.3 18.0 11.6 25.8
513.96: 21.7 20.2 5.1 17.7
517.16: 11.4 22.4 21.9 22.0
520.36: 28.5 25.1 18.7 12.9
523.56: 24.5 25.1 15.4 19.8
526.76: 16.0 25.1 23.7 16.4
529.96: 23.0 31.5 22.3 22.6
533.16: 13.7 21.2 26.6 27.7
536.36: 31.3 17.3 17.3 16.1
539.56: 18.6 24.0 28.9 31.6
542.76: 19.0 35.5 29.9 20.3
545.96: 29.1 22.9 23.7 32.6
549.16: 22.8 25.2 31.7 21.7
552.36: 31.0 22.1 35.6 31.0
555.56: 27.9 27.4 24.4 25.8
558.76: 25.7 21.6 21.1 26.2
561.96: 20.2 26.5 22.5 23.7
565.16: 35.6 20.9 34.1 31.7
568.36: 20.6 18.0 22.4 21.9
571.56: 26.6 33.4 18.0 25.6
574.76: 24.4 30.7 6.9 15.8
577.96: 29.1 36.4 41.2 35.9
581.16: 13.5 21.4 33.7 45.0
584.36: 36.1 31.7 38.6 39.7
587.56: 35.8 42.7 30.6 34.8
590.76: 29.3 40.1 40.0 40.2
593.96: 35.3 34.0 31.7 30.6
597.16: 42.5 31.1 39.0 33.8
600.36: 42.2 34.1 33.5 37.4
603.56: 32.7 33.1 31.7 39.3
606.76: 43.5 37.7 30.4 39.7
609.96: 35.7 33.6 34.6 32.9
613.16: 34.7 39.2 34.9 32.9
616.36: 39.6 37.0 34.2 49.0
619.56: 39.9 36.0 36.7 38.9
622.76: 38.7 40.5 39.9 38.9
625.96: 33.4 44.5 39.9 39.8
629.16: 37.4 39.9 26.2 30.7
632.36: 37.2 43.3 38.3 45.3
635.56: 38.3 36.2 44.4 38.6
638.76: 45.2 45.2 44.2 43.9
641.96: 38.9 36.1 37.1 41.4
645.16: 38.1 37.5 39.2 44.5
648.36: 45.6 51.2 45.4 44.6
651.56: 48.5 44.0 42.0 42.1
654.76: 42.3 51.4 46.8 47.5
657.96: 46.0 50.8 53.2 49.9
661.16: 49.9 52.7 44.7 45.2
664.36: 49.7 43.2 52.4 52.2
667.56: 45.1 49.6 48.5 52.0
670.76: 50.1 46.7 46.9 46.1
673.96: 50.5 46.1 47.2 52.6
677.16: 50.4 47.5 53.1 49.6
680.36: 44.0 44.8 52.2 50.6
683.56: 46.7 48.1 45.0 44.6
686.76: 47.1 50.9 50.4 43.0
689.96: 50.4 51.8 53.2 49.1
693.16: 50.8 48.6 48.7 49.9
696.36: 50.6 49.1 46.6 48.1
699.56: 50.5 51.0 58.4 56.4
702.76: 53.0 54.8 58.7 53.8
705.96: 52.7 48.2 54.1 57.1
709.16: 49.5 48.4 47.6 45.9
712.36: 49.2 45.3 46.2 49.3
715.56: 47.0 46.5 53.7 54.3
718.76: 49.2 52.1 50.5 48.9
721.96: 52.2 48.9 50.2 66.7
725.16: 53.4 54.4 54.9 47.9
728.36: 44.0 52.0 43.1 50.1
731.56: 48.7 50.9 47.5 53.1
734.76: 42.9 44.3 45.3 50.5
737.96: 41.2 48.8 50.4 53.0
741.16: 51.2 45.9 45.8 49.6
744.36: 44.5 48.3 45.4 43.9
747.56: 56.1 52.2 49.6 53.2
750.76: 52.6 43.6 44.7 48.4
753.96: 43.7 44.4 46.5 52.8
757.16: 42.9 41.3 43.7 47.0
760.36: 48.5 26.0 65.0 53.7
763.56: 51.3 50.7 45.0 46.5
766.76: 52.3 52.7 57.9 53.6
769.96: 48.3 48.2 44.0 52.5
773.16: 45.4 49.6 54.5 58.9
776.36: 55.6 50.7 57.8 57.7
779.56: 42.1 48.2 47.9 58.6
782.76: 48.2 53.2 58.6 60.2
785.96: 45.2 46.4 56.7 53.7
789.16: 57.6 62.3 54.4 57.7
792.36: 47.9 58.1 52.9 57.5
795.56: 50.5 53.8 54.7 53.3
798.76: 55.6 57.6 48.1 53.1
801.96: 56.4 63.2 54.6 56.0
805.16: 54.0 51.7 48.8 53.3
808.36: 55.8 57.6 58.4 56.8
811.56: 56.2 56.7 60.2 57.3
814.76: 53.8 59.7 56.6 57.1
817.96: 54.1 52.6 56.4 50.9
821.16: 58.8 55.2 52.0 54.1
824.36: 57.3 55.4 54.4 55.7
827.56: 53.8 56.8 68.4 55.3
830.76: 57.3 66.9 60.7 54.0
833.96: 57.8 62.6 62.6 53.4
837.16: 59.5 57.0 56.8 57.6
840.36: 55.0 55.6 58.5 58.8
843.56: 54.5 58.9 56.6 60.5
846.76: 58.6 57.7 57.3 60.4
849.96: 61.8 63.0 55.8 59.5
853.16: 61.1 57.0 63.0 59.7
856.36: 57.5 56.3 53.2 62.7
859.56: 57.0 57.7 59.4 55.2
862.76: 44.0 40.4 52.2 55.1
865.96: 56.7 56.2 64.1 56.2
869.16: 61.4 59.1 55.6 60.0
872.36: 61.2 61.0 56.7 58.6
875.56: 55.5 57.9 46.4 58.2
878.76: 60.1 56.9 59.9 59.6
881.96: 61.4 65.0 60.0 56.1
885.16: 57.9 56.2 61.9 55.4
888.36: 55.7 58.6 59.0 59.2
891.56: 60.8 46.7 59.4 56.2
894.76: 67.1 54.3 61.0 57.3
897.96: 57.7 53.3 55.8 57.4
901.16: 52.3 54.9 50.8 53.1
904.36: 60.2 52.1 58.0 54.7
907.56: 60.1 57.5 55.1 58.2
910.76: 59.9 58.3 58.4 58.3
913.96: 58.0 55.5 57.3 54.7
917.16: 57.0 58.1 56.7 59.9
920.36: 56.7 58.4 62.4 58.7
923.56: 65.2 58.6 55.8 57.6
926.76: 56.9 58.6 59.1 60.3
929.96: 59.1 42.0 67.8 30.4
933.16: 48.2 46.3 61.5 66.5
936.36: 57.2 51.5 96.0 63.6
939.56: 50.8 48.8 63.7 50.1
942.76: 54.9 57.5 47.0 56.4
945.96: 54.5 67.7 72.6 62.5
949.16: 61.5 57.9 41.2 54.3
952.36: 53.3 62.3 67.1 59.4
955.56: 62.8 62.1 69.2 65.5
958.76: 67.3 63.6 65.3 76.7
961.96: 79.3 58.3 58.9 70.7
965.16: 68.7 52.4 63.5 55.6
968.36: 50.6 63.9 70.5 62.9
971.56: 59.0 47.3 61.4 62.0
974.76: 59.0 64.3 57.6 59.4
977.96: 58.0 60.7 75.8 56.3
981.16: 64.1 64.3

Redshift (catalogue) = 0.465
